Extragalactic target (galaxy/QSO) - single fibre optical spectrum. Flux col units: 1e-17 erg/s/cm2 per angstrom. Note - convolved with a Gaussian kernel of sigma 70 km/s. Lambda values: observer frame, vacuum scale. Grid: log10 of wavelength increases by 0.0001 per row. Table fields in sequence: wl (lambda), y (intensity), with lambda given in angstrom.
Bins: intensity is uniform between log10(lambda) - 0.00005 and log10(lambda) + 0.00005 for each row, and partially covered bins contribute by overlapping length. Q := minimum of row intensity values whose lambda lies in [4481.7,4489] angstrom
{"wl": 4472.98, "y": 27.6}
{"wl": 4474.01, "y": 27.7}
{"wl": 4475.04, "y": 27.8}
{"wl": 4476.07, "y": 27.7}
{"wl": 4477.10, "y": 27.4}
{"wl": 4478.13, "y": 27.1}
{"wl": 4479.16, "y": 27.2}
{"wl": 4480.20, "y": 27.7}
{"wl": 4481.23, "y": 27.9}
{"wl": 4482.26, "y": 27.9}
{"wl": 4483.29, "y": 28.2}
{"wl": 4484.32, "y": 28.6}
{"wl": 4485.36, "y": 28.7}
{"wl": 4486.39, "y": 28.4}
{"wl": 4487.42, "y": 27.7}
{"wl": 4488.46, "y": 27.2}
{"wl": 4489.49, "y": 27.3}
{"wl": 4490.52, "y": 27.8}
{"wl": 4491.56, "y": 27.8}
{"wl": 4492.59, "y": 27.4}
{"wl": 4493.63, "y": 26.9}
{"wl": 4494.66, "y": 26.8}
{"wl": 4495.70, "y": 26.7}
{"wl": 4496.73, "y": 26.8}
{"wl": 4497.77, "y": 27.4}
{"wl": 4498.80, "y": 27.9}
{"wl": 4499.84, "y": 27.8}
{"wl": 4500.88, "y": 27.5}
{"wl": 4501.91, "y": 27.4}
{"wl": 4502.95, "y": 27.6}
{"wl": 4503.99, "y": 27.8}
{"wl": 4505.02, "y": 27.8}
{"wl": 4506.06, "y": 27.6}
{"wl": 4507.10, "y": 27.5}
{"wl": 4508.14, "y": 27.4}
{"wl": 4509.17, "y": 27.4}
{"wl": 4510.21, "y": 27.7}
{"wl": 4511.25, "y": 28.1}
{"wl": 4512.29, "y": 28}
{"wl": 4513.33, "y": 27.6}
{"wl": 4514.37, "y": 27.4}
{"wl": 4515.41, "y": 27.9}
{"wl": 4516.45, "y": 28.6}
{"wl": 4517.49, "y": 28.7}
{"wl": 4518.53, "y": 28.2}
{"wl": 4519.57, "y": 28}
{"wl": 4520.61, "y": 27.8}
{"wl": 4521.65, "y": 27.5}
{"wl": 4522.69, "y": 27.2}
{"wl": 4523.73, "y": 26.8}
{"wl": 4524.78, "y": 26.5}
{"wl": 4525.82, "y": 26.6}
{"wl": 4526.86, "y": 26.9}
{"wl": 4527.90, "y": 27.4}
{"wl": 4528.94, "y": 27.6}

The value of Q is 27.2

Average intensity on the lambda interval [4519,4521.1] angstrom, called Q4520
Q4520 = 27.9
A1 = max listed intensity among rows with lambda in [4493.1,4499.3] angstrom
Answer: 27.9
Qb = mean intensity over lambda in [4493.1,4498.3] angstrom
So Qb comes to 26.9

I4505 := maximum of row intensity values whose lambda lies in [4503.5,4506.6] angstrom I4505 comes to 27.8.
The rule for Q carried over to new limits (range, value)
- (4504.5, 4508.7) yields 27.4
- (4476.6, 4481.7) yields 27.1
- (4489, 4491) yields 27.3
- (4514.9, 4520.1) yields 27.9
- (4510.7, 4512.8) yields 28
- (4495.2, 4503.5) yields 26.7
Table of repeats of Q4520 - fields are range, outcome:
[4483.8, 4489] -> 28.1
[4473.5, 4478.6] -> 27.6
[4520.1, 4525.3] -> 27.1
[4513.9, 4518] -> 28.2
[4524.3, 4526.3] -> 26.6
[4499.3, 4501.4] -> 27.6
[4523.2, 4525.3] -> 26.6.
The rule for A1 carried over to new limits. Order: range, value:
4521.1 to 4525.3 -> 27.5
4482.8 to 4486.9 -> 28.7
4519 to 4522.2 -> 28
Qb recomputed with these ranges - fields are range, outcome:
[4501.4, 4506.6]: 27.6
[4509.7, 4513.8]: 27.8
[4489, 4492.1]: 27.7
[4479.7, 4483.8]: 28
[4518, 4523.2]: 27.8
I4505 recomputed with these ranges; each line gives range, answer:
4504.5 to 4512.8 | 28.1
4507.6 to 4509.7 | 27.4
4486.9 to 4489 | 27.7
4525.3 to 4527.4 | 26.9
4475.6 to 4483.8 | 28.2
